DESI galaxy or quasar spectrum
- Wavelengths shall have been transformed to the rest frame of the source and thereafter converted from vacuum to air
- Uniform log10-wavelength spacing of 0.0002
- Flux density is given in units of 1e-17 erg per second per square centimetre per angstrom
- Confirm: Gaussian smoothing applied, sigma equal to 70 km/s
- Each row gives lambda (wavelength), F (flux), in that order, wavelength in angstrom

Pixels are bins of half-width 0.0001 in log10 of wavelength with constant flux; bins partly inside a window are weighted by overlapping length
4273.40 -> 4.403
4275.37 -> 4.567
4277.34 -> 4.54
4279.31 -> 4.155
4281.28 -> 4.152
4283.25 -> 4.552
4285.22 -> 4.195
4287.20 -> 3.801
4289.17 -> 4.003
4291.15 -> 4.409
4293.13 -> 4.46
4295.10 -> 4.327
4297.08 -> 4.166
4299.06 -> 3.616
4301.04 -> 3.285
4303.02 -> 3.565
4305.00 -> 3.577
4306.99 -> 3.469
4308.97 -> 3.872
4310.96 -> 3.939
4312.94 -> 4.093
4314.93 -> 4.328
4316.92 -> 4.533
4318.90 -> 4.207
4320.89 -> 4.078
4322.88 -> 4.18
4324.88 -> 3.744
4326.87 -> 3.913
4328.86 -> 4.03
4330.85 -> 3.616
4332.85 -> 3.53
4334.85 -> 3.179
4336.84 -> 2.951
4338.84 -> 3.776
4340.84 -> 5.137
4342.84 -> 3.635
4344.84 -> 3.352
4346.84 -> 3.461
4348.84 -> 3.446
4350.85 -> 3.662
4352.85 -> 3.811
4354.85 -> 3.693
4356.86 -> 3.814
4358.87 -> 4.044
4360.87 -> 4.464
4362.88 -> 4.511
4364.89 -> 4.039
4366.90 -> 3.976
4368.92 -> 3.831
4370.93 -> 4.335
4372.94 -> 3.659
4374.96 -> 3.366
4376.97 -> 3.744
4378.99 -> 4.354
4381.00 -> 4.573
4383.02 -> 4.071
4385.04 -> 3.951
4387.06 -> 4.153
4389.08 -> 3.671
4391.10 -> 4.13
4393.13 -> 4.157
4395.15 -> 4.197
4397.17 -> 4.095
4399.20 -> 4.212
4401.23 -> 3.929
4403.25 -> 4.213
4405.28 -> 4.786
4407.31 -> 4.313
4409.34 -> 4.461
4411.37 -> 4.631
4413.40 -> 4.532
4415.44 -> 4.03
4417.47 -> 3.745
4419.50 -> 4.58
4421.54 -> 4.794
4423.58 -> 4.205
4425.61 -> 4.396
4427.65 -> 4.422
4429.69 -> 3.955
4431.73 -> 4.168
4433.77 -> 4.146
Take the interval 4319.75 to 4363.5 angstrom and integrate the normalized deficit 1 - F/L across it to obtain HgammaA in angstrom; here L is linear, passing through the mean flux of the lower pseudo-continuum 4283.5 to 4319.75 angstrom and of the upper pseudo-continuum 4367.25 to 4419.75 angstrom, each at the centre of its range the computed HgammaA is 2.65 angstrom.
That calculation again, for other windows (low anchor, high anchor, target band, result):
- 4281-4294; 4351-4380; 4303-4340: 2.5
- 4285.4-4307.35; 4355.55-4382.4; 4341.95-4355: 1.4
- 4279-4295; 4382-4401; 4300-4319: 1.4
